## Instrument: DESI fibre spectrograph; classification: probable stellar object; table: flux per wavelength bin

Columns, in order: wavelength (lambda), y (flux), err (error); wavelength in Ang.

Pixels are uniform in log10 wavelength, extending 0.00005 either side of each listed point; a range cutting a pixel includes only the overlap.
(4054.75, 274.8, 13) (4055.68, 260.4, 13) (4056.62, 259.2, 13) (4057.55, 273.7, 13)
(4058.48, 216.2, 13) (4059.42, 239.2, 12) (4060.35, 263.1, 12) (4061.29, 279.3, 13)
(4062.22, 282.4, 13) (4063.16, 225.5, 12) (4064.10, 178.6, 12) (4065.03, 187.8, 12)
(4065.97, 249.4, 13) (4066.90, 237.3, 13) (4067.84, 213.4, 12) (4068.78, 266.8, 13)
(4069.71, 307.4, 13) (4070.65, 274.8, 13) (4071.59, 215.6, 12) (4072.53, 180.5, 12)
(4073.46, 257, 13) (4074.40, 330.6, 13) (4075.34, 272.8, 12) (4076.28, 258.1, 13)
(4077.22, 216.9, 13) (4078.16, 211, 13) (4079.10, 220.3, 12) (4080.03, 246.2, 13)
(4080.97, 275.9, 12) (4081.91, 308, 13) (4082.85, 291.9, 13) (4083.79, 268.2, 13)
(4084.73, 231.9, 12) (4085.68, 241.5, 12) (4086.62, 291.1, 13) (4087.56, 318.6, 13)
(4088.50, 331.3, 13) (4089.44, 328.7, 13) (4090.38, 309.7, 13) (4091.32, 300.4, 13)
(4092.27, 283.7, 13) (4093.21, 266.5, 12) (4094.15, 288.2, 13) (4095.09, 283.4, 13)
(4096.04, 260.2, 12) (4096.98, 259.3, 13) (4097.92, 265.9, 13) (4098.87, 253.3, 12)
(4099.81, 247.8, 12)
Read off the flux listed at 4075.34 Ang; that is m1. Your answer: 272.8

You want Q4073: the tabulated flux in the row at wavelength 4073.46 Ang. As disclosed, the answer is 257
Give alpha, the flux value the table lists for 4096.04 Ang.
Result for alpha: 260.2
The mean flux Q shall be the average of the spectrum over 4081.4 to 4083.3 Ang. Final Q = 299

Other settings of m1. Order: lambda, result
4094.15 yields 288.2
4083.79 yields 268.2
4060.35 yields 263.1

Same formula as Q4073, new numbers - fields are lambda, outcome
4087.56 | 318.6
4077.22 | 216.9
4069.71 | 307.4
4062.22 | 282.4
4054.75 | 274.8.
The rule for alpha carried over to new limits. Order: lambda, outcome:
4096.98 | 259.3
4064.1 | 178.6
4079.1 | 220.3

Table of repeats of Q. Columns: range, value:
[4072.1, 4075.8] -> 261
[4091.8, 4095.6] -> 280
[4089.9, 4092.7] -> 298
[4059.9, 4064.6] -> 245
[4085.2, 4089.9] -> 302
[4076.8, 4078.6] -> 214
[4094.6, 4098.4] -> 267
